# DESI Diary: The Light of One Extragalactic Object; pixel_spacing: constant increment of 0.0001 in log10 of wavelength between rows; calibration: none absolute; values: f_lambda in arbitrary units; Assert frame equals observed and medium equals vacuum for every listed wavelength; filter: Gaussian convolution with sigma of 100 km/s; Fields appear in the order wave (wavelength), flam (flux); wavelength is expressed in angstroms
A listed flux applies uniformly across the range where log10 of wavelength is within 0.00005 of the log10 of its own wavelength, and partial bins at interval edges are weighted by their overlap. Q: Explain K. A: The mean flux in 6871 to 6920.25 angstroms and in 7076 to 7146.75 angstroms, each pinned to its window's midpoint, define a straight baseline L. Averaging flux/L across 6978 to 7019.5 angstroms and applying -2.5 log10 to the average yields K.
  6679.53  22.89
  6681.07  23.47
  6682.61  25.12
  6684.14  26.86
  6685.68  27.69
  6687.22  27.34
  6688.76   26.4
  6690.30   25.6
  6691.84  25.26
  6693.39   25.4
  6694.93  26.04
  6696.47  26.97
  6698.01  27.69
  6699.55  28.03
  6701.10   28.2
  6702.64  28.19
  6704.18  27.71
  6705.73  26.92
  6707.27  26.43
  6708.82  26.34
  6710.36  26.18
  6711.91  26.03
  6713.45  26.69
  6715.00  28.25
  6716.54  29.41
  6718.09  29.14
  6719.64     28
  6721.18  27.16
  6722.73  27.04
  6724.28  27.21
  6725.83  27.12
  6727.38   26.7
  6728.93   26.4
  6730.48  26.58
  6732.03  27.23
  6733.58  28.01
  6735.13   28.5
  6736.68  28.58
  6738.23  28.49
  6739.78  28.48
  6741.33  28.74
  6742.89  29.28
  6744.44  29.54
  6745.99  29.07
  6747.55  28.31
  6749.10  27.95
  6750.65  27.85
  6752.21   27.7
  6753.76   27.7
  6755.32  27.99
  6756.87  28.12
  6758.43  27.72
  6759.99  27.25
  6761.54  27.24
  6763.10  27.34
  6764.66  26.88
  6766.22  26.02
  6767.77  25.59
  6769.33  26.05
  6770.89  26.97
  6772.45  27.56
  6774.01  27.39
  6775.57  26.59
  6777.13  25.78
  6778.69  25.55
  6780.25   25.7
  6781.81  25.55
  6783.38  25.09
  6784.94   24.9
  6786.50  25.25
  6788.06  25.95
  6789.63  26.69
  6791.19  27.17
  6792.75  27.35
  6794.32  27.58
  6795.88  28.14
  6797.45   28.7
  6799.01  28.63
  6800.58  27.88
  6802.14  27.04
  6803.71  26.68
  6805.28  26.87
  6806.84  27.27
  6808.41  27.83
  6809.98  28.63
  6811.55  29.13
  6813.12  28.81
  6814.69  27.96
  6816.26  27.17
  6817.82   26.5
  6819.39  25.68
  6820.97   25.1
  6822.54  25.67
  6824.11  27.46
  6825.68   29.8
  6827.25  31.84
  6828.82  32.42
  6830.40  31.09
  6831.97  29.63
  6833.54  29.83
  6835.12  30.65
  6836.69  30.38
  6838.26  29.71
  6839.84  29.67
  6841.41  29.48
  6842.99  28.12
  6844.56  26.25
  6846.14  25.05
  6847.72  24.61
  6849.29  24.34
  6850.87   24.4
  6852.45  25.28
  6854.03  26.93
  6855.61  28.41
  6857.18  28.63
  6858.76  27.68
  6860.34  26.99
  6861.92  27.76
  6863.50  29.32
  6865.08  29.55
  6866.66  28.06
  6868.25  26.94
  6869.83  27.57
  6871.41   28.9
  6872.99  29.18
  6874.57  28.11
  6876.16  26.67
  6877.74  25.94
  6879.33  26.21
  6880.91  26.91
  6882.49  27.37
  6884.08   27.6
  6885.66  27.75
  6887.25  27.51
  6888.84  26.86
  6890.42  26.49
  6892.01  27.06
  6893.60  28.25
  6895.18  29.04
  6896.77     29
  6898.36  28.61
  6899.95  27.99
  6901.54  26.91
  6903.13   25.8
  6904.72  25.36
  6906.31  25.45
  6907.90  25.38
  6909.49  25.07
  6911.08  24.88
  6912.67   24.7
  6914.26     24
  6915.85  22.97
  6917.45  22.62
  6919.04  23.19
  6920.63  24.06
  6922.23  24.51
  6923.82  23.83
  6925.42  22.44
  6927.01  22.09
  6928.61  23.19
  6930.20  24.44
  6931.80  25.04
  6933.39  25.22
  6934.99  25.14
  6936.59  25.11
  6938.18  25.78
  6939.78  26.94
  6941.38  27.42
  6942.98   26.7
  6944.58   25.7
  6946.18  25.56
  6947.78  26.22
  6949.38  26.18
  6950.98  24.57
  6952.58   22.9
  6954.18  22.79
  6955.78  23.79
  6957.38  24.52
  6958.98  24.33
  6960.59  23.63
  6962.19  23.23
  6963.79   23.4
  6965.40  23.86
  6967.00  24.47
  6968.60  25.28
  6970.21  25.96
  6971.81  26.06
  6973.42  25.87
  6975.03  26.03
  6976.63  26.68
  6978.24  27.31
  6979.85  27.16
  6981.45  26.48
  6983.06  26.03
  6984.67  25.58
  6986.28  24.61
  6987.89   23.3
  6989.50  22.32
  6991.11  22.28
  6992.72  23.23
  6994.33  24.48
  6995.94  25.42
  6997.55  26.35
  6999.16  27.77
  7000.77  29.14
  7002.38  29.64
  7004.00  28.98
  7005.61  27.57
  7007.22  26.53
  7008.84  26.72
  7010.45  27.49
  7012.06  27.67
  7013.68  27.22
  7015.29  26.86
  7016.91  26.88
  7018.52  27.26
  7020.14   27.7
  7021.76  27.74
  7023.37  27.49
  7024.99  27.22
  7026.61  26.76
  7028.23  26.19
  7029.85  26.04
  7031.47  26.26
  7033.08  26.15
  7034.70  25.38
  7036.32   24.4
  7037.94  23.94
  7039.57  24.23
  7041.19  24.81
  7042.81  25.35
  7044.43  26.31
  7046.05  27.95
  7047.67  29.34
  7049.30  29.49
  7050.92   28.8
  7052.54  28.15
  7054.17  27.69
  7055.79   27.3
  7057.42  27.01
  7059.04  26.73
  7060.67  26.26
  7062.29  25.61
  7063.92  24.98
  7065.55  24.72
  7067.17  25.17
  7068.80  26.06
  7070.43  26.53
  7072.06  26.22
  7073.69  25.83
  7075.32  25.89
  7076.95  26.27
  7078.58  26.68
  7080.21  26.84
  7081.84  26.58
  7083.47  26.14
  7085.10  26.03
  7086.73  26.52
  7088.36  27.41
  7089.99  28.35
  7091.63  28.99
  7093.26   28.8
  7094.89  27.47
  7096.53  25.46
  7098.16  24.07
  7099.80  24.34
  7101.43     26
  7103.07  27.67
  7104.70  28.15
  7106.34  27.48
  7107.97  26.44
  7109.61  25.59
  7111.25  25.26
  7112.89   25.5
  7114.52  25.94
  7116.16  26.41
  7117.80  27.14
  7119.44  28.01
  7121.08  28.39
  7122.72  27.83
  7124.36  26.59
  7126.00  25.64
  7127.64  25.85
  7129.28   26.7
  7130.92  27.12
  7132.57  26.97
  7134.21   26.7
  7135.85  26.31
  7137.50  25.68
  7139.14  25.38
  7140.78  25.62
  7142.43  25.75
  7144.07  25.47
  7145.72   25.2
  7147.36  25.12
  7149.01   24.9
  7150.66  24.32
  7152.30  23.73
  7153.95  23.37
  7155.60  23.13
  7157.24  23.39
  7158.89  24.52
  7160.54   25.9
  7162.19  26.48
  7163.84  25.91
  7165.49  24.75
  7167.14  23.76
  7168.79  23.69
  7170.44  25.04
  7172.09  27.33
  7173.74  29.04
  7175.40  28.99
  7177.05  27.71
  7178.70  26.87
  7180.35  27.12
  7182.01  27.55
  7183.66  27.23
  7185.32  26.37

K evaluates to 0.01 mag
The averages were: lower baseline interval 26.5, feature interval 26.3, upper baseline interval 26.5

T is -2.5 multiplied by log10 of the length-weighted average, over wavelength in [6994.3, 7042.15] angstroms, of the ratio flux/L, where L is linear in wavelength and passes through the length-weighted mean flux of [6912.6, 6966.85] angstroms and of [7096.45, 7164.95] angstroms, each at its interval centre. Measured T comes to -0.07 mag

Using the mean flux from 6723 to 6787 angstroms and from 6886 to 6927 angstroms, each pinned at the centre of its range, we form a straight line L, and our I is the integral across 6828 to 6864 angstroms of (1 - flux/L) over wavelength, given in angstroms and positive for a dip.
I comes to -2.5 angstroms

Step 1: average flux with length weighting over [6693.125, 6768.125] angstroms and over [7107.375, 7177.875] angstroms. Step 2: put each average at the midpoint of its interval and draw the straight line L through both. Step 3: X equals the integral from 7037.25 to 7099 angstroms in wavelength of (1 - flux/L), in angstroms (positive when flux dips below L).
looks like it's -1.0 angstroms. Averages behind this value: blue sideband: 27.6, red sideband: 25.9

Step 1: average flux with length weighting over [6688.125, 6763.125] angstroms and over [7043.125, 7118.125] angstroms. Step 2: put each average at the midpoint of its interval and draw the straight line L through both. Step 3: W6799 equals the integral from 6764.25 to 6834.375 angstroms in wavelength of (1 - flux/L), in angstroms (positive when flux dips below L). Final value -0.1 angstroms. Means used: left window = 27.5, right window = 26.7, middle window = 27.4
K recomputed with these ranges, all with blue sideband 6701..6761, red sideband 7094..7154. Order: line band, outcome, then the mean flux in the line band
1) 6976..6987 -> 0.02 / 26.3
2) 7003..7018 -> -0.03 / 27.4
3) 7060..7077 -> 0.02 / 25.7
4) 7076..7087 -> -0.01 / 26.4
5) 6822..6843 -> -0.09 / 29.8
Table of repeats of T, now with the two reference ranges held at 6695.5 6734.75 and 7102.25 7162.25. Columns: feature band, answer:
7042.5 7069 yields -0.03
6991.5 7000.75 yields 0.03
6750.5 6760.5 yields -0.02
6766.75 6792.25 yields 0.04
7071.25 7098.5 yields -0.03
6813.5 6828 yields -0.02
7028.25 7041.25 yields 0.04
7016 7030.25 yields -0.03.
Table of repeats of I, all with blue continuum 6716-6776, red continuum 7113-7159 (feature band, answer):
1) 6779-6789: 0.7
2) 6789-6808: -0.1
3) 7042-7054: -0.8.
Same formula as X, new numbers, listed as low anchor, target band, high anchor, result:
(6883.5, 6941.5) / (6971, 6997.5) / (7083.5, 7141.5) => 0.8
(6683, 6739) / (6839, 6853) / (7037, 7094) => 0.3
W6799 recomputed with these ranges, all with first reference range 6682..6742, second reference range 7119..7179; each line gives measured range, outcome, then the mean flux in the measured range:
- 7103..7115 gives -0.2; 26.5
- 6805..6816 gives -0.5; 28.1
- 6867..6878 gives -0.4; 27.7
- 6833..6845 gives -1.1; 29.3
